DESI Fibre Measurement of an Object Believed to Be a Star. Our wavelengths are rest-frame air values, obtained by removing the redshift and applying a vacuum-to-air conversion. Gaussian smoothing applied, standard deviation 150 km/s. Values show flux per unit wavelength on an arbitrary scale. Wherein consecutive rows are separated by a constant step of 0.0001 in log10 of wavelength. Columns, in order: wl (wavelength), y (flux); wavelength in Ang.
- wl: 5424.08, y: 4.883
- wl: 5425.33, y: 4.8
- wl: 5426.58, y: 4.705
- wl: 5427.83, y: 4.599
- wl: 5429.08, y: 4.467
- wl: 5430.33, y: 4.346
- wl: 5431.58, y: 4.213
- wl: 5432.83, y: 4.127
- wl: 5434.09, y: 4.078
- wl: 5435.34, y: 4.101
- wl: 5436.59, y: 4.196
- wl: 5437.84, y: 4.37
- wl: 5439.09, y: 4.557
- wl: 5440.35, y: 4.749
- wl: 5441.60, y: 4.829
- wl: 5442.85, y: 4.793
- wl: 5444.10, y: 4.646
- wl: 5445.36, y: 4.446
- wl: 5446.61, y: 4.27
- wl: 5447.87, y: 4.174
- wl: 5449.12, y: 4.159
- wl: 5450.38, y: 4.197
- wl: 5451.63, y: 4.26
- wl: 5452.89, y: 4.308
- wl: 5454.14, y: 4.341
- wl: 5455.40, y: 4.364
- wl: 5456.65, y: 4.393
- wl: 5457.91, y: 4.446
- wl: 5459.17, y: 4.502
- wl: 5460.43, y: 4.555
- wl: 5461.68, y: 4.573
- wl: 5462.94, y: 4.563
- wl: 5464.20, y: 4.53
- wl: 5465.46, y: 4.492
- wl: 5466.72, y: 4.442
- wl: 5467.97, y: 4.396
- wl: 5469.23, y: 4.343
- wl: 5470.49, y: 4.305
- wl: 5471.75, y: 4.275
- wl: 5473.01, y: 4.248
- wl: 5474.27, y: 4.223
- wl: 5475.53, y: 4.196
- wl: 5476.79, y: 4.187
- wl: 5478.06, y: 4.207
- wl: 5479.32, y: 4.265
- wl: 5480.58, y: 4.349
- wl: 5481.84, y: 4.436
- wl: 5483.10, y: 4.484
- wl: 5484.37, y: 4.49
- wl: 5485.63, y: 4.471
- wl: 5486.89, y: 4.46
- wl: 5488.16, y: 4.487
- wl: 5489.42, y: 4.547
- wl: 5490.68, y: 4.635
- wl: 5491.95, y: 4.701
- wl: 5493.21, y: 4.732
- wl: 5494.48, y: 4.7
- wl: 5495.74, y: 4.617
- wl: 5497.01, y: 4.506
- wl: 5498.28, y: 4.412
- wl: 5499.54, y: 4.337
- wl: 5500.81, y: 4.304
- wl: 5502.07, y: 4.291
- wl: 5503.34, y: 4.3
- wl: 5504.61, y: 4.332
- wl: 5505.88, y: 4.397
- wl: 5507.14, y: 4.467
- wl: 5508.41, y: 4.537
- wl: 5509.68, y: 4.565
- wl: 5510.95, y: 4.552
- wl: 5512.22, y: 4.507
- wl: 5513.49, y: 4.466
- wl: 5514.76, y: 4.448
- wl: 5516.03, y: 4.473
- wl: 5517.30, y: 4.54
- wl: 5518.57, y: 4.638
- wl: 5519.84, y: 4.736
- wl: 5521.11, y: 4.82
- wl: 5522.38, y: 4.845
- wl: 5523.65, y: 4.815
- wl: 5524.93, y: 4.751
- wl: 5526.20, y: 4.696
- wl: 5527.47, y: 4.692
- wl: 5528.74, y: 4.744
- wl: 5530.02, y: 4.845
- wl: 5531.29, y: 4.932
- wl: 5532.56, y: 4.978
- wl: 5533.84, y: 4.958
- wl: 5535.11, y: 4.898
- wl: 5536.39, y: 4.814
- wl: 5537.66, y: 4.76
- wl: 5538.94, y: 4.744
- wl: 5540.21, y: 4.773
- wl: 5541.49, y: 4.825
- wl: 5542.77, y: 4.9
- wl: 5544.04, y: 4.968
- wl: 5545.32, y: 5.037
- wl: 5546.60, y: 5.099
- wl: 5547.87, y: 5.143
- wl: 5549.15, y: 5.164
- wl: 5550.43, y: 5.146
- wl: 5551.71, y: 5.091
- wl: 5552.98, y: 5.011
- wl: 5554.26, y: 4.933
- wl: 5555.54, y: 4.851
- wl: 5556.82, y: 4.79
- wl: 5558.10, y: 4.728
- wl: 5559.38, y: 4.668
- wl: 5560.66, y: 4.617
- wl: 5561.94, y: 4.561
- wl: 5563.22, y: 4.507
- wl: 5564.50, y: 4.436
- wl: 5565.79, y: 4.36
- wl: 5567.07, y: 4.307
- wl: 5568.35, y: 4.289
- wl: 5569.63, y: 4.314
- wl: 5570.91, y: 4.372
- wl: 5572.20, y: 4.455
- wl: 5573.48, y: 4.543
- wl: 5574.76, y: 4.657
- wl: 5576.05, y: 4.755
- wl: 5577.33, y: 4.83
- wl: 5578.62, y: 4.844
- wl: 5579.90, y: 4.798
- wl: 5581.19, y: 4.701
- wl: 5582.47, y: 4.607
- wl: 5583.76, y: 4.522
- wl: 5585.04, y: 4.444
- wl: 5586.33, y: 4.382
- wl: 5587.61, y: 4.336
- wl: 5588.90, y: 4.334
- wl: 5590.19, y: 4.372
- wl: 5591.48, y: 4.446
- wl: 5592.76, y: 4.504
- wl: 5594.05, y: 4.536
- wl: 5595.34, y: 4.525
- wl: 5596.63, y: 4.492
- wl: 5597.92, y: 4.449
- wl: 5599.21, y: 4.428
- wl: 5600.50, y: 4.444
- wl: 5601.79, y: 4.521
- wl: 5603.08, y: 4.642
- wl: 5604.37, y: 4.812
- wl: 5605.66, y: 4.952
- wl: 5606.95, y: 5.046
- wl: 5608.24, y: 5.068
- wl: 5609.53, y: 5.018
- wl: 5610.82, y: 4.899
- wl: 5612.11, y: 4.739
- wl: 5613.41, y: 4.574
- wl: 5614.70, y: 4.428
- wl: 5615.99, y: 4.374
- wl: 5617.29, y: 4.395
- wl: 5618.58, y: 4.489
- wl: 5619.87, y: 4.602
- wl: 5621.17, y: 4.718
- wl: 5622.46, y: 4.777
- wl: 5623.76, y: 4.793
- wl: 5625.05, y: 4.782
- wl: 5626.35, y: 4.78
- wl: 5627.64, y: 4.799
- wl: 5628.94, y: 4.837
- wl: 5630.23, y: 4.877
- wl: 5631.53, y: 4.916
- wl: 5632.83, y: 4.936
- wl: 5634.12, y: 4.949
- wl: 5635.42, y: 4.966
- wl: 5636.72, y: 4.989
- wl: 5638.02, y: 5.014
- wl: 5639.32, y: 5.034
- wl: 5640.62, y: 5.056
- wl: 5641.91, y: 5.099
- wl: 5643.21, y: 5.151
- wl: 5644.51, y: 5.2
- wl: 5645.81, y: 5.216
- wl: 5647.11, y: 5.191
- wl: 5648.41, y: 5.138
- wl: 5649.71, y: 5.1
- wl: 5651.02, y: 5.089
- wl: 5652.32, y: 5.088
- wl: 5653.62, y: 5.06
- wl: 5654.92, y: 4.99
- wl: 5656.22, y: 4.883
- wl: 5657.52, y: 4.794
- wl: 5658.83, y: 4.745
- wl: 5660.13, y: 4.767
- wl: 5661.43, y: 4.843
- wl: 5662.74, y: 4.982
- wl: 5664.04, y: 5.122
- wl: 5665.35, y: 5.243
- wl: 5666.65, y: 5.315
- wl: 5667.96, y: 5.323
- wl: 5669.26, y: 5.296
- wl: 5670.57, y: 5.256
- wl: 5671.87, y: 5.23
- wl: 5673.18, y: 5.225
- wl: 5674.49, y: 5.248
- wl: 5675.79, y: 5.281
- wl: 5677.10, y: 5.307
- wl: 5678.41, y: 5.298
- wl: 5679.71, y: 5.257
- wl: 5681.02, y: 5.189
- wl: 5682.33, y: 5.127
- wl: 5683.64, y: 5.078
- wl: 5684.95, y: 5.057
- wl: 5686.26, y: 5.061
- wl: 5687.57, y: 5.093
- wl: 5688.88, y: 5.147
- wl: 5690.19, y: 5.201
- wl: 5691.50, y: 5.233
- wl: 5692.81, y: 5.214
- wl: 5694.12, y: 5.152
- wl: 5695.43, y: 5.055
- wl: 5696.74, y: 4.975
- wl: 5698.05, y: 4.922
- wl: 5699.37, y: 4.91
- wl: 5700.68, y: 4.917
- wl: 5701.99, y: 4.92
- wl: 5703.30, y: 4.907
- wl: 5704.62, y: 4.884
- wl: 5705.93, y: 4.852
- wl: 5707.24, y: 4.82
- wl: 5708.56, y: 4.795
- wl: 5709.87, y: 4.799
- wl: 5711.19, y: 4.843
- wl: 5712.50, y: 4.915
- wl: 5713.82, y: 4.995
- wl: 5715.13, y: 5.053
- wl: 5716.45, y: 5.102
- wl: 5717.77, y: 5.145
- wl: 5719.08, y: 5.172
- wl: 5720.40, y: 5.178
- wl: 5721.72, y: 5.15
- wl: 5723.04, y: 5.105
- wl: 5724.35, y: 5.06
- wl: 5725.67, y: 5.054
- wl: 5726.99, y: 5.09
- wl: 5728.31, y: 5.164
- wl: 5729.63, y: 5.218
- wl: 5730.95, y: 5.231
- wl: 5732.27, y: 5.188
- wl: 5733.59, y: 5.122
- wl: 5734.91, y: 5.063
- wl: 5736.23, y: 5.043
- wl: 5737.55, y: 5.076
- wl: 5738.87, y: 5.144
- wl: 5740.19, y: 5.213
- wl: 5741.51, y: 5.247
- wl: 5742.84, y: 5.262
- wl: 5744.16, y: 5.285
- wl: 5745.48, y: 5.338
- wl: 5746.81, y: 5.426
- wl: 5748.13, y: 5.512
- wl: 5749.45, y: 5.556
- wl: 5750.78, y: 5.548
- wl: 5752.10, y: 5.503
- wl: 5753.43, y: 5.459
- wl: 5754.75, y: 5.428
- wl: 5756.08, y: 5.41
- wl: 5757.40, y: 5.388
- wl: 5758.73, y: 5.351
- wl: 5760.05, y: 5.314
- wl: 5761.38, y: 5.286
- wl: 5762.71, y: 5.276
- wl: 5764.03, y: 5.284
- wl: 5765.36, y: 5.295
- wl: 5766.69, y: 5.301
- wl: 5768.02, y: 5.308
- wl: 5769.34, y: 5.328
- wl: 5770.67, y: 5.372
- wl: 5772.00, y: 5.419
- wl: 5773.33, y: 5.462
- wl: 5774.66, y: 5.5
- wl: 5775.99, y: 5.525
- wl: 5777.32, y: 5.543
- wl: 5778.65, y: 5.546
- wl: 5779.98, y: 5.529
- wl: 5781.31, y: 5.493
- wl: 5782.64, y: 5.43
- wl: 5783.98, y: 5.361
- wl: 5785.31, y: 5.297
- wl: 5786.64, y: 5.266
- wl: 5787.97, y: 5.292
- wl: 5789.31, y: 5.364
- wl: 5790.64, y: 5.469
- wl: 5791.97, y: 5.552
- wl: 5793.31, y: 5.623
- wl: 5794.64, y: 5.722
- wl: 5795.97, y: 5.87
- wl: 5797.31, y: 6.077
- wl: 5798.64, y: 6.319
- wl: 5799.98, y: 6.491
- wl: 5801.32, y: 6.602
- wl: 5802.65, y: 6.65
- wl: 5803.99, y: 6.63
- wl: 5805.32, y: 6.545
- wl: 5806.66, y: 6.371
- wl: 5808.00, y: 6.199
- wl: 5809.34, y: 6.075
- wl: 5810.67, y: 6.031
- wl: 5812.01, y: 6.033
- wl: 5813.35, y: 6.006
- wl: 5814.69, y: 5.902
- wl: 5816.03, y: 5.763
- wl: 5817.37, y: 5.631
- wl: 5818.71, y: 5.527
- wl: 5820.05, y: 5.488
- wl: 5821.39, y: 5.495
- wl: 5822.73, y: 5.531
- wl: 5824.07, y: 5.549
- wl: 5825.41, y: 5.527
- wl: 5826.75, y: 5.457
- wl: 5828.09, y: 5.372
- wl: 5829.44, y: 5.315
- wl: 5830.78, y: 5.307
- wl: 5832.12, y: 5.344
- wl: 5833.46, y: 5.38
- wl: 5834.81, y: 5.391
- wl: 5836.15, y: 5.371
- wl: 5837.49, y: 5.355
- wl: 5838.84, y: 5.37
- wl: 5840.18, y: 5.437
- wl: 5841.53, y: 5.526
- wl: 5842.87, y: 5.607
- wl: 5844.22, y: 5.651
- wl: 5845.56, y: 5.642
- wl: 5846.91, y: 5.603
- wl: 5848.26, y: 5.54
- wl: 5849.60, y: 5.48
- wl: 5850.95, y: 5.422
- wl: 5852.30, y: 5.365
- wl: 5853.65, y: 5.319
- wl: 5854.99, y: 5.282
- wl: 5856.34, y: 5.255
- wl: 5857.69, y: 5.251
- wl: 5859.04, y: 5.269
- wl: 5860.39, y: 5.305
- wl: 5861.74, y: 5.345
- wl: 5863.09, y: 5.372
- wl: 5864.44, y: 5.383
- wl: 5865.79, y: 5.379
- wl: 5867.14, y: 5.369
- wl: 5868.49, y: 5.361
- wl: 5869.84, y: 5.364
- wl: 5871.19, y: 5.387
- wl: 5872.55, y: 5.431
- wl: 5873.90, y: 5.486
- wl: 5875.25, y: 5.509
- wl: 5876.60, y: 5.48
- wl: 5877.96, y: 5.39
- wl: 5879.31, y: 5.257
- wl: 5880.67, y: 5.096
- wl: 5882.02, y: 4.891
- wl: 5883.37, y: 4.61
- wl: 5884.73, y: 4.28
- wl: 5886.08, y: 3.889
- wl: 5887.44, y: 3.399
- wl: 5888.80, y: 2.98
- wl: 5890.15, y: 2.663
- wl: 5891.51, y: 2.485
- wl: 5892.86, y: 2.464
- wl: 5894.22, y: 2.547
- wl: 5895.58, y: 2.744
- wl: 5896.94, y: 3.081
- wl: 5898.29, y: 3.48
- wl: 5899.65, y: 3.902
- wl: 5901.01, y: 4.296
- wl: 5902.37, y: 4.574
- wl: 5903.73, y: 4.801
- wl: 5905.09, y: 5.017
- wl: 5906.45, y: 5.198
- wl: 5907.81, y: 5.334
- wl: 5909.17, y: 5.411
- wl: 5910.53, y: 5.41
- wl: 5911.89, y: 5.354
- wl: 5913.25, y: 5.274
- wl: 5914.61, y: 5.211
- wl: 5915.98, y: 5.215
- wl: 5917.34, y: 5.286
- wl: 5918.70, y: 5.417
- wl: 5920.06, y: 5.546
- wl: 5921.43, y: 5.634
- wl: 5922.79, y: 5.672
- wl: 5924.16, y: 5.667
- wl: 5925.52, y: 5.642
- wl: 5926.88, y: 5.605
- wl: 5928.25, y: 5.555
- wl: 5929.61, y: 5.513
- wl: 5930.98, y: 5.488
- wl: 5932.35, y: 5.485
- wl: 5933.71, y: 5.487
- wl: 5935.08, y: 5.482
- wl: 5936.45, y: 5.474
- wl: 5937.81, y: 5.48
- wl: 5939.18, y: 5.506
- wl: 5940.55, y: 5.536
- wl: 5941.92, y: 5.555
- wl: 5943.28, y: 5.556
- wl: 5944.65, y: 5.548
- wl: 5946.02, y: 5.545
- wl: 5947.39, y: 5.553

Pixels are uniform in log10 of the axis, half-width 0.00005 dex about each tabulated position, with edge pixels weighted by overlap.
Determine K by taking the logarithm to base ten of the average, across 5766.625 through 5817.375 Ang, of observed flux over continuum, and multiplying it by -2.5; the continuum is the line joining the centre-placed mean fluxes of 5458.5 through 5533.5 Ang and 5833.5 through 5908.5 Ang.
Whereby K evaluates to -0.21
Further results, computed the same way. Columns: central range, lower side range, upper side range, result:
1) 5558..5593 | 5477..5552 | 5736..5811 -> 0.08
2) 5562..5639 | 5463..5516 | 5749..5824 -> 0.06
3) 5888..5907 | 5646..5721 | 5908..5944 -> 0.45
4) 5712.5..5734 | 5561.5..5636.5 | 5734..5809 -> 0.04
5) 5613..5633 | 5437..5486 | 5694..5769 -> 0.04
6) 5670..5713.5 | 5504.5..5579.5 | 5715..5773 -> 0.01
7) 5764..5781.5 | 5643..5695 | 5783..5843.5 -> 0.03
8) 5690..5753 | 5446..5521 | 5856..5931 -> -0.10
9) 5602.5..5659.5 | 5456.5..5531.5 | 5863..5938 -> -0.06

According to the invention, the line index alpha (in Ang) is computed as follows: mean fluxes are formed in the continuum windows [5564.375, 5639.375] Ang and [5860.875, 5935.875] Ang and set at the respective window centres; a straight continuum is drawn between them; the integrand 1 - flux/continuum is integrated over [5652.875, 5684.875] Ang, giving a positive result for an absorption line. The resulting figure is -2.9 Ang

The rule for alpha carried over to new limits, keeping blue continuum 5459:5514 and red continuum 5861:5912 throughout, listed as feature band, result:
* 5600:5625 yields -1.3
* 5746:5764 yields -3.6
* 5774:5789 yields -3.0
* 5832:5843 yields -2.1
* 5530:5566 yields -3.2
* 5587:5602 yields 0.1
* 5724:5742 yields -2.5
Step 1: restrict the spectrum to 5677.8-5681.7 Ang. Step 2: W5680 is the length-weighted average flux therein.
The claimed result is 5.25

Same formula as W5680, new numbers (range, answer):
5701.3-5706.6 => 4.9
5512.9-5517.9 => 4.48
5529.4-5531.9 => 4.9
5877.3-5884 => 5.06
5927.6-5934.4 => 5.5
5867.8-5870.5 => 5.37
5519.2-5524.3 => 4.8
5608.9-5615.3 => 4.73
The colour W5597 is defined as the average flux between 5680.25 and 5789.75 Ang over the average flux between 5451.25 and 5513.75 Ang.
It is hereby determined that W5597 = 1.18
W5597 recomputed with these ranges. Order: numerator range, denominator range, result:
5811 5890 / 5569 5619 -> 1.15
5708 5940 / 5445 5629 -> 1.15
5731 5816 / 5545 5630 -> 1.20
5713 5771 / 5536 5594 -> 1.12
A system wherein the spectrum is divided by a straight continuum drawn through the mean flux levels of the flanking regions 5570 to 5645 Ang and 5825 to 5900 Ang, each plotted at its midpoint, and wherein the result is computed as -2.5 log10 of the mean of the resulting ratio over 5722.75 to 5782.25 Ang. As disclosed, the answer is -0.11 mag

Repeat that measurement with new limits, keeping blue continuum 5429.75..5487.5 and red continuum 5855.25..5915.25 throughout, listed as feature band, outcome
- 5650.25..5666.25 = -0.11 mag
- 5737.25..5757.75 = -0.17 mag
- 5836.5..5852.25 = -0.19 mag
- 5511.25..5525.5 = -0.05 mag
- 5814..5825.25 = -0.21 mag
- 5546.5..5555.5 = -0.14 mag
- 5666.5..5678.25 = -0.17 mag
